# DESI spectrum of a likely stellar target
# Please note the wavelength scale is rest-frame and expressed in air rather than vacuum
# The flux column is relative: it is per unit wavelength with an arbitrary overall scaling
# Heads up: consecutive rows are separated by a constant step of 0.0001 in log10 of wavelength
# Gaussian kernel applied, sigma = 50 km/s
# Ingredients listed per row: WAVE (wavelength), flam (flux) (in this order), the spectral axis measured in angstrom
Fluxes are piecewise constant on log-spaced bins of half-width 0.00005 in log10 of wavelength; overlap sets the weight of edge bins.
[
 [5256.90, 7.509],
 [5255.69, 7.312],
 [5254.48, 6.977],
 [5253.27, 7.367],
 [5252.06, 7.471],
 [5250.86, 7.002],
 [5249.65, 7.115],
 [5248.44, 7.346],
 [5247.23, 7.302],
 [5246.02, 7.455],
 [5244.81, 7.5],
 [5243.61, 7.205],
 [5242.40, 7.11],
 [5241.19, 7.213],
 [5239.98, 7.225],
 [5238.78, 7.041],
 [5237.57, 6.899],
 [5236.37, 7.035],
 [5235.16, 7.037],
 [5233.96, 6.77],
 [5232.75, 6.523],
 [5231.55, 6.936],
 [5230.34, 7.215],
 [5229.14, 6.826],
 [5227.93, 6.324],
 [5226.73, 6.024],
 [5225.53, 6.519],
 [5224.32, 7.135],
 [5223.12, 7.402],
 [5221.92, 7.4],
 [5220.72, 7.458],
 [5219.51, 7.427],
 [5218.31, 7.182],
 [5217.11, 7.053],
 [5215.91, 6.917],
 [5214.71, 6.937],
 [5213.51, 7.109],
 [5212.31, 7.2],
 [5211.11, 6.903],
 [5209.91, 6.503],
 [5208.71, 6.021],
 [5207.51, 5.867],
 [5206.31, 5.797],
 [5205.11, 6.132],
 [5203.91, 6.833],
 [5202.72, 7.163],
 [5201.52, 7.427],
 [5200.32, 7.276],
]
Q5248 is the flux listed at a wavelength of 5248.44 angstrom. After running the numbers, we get 7.346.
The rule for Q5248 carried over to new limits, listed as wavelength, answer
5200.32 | 7.276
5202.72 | 7.163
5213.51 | 7.109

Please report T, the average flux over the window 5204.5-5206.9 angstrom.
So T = 5.96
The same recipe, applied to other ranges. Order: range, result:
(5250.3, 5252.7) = 7.27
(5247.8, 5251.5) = 7.17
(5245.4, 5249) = 7.36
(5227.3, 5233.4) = 6.76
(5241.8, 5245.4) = 7.28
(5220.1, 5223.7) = 7.41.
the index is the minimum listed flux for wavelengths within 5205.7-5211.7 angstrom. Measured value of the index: 5.797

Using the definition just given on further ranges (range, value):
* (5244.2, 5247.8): 7.302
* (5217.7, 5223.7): 7.182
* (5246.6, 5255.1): 6.977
